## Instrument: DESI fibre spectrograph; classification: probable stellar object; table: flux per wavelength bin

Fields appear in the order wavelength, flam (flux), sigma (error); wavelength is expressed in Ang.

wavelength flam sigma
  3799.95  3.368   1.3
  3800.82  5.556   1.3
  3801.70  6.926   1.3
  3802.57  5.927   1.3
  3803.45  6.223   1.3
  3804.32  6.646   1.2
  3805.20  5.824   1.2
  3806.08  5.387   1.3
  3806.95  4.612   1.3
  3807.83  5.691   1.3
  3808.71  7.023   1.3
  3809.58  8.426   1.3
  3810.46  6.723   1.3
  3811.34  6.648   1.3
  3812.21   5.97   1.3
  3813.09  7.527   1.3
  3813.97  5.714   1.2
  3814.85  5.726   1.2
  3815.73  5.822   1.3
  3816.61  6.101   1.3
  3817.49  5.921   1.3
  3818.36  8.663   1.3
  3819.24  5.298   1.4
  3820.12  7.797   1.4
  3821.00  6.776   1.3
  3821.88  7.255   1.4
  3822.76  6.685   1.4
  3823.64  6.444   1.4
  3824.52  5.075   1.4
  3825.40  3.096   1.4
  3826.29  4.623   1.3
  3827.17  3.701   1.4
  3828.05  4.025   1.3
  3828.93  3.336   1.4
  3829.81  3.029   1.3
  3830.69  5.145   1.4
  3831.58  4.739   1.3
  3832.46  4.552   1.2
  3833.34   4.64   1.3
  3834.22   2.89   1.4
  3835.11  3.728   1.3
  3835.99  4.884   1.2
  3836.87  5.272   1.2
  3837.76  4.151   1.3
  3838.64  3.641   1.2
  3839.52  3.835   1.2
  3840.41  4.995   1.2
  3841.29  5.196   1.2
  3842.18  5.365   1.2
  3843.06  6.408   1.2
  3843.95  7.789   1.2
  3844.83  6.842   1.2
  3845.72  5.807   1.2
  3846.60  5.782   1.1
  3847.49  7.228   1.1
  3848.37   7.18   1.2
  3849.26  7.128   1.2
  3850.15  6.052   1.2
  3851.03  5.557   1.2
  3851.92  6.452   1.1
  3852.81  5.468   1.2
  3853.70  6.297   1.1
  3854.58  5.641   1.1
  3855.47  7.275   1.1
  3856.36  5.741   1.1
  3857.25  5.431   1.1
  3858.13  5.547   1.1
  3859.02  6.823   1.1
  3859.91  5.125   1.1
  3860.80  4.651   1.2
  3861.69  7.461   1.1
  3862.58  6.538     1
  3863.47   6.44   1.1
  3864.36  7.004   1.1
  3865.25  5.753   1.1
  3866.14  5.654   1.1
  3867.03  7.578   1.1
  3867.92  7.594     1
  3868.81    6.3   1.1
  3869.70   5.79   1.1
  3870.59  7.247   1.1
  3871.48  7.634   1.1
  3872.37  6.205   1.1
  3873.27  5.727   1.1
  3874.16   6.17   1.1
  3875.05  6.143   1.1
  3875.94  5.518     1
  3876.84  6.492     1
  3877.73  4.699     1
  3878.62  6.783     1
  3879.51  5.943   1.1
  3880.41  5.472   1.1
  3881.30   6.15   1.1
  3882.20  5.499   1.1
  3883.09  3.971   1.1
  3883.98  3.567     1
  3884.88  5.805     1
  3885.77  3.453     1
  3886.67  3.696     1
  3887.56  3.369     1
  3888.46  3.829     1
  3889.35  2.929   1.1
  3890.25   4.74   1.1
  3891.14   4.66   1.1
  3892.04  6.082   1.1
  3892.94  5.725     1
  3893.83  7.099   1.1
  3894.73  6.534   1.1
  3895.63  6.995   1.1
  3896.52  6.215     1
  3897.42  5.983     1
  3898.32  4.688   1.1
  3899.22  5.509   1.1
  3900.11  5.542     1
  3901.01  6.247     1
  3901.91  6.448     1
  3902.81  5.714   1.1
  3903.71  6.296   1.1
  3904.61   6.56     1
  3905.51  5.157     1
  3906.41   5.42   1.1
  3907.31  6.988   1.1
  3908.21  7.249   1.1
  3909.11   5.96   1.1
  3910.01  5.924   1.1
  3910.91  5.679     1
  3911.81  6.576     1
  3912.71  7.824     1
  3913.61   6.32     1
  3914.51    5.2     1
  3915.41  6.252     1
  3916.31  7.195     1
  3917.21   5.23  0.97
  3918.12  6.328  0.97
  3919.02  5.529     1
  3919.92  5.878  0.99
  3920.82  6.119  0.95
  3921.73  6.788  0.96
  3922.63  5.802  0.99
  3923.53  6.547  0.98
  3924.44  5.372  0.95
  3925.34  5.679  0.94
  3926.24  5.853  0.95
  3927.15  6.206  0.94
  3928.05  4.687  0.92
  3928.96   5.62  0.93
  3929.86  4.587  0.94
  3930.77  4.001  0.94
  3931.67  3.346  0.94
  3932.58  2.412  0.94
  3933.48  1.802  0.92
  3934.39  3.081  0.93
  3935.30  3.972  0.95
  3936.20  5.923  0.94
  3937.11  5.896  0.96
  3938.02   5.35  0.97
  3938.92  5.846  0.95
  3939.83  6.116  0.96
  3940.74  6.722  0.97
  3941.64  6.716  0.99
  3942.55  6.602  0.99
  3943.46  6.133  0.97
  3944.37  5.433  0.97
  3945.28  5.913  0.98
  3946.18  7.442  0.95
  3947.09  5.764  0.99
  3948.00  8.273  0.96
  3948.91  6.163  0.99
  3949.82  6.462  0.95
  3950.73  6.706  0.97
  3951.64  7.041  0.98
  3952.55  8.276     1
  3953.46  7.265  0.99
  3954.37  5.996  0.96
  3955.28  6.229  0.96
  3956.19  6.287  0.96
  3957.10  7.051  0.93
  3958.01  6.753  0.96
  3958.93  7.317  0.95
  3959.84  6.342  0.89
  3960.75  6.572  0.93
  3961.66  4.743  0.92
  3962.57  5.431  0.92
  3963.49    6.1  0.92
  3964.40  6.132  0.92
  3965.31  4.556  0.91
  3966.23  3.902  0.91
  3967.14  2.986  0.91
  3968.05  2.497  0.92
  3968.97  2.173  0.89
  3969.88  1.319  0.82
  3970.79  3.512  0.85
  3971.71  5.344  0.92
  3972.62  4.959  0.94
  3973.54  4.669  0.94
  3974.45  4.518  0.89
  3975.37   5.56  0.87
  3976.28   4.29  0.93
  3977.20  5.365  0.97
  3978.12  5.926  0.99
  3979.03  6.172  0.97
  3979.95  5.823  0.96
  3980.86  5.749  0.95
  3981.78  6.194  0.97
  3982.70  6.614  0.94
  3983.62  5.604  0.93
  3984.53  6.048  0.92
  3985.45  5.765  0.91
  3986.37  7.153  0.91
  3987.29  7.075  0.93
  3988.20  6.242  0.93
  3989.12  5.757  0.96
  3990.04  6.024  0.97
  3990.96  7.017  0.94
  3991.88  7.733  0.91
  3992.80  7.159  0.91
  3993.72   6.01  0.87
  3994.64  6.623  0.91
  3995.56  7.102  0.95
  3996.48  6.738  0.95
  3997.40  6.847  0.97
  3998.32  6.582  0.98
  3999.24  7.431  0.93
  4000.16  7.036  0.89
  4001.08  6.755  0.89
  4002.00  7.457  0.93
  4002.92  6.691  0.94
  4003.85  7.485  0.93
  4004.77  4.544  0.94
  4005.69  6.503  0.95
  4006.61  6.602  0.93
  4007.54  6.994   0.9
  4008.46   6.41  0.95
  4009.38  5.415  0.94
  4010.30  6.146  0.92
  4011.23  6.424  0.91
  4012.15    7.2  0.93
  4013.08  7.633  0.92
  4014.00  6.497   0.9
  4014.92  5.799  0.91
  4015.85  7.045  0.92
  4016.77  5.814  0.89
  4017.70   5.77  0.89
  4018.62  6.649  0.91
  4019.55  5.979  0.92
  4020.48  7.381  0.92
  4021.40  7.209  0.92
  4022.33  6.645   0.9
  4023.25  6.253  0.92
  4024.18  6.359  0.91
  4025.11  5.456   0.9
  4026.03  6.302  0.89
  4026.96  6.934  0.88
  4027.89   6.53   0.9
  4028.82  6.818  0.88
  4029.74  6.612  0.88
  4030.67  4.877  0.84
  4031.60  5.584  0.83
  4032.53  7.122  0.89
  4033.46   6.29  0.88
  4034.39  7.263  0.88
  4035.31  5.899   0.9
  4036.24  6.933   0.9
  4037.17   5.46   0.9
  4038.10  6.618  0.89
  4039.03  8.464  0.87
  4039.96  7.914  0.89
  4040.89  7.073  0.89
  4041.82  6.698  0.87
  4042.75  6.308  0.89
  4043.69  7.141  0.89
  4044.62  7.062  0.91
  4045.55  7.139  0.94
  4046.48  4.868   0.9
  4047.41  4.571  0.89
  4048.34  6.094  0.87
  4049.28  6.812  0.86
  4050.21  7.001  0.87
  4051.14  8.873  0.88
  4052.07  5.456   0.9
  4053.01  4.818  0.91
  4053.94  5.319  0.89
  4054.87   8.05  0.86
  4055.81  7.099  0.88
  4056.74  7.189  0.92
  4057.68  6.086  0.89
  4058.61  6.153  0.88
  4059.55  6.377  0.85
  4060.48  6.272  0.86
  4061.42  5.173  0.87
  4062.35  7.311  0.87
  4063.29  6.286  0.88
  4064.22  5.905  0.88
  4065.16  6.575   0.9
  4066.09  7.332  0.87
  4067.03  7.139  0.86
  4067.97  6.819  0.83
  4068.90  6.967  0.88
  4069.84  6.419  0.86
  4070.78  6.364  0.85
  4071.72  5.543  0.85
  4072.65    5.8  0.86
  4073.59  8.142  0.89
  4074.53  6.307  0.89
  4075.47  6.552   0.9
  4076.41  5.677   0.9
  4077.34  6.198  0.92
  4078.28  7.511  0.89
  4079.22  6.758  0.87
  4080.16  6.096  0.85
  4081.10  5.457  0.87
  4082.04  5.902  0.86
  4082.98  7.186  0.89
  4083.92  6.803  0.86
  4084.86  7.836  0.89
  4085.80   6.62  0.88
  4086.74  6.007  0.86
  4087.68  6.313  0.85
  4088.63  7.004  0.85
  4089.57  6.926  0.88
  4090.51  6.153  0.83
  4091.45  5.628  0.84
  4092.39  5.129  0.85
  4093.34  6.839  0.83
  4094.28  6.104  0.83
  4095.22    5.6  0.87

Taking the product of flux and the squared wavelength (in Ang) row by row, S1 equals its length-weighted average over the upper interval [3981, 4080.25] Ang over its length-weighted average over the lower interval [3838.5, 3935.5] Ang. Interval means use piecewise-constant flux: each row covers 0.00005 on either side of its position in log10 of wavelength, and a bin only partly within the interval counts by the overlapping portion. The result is 1.2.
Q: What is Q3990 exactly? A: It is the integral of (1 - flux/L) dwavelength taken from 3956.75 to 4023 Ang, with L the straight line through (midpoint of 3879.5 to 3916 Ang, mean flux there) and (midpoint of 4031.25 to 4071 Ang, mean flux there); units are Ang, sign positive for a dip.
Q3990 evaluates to 2.1 Ang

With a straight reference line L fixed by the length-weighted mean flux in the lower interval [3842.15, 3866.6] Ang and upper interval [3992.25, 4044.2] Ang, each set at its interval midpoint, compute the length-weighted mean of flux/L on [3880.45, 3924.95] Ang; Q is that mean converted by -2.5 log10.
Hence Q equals 0.12 mag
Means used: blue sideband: 6.25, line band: 5.69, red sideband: 6.6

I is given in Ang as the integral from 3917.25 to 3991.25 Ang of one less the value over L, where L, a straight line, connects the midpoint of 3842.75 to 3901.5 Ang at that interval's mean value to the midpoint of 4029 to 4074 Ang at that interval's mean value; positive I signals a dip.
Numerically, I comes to 7.02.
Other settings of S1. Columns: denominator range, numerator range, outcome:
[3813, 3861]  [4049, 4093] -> 1.32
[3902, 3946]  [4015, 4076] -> 1.22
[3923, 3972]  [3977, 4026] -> 1.22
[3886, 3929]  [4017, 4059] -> 1.20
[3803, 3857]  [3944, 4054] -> 1.19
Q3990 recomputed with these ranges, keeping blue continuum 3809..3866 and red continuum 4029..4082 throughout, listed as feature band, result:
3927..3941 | 3.25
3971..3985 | 1.66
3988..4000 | -0.86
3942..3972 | 2.07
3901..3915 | -0.56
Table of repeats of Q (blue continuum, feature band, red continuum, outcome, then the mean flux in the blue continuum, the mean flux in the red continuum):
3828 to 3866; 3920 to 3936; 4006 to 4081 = 0.216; 5.53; 6.5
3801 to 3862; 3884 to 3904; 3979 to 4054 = 0.133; 5.72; 6.5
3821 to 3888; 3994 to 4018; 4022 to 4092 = -0.057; 5.56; 6.5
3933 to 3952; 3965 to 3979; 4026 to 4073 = 0.405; 5.86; 6.51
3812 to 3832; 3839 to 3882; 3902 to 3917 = -0.050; 5.58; 6.26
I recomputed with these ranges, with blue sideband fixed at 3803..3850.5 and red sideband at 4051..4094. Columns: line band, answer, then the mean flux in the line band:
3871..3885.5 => 0.3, 5.71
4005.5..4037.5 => -0.7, 6.43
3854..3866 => -0.7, 6.1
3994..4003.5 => -1.1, 6.91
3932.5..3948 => 1.3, 5.52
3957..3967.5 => 0.8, 5.63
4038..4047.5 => -0.7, 6.8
